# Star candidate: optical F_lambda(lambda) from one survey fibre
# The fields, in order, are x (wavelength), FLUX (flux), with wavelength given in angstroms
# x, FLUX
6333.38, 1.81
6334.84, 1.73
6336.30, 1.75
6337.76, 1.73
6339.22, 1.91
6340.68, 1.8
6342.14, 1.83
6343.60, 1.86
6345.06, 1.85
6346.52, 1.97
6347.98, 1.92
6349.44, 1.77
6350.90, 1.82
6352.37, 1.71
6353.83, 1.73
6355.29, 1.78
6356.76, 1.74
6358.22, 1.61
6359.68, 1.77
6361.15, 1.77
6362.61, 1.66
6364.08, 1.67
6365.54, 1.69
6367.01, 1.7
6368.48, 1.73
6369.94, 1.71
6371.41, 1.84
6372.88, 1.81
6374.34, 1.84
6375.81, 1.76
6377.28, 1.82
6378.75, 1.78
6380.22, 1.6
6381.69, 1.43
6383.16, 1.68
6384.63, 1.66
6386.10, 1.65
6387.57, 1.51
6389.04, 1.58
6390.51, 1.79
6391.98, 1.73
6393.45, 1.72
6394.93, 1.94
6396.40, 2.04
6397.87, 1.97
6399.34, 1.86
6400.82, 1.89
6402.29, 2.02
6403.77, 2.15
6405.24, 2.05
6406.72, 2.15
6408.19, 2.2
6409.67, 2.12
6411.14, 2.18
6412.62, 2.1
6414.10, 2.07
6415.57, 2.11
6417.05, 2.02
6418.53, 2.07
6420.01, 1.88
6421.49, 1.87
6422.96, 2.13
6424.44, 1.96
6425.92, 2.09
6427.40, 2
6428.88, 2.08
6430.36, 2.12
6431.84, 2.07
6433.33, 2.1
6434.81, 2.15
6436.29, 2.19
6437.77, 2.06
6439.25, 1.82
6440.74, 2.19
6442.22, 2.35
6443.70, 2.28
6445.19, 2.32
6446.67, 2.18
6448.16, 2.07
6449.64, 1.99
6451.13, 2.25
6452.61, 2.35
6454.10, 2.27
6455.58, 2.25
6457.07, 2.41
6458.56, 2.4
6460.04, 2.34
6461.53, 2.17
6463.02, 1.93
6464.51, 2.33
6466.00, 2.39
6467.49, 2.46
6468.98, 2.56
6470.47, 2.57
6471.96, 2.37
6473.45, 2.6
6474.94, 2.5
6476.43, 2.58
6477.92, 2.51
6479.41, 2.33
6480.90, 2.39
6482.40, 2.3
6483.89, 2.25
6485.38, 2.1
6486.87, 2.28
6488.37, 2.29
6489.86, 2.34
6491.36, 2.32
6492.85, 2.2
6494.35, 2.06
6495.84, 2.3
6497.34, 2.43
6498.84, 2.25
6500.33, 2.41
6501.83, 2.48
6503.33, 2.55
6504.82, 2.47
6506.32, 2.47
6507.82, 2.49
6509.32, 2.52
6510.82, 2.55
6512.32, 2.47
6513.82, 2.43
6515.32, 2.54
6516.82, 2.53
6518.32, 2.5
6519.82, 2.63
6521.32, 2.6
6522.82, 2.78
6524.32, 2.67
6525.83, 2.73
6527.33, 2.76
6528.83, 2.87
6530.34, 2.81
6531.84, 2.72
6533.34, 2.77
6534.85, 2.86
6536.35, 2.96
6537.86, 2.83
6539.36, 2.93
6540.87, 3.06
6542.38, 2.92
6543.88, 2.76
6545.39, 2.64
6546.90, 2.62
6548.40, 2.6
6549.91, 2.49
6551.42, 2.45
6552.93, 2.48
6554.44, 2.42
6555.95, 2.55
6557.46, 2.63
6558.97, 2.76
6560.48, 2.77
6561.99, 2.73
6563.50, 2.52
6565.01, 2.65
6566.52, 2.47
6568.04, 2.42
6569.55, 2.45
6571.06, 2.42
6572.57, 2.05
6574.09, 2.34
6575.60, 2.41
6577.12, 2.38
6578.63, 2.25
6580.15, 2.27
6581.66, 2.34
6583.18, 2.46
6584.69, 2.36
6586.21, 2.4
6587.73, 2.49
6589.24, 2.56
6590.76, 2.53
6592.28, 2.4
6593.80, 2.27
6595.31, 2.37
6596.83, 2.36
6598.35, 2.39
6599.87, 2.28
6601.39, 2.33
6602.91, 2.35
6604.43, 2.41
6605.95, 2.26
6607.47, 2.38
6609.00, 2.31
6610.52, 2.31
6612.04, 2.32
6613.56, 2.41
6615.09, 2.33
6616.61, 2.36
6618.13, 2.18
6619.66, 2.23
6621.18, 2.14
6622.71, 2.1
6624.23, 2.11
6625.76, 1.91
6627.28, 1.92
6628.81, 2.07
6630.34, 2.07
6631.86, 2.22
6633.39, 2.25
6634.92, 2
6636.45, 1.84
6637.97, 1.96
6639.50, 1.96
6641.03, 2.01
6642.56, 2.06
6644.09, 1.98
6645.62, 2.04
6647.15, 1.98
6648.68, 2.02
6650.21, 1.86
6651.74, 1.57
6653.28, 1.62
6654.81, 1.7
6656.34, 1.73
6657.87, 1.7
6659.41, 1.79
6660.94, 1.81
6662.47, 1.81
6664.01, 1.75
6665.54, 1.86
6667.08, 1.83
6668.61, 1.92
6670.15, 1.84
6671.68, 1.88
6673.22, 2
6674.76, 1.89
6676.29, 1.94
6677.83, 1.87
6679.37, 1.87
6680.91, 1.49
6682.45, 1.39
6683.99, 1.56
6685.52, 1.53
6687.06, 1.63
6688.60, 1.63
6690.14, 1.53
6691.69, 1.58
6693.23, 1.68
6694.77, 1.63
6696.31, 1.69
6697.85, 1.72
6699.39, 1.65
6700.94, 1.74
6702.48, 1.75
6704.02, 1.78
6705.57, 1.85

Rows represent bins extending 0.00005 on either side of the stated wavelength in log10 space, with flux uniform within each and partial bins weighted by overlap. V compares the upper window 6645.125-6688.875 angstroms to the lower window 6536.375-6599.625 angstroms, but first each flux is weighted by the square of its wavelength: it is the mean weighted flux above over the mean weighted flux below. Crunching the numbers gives 0.73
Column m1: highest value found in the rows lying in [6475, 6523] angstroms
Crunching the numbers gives 2.78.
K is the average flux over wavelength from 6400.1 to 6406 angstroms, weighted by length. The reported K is 2.03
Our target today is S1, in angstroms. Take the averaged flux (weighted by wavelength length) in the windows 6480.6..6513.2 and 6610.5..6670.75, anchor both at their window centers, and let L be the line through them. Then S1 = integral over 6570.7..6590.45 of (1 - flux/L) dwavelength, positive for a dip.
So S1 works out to -2.1 angstroms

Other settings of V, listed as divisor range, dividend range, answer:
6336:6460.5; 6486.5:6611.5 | 1.35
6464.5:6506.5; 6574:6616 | 1.03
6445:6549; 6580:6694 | 0.85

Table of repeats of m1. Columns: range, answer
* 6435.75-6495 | 2.6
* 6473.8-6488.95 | 2.58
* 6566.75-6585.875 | 2.46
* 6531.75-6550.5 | 3.06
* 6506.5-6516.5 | 2.55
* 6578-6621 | 2.56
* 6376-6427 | 2.2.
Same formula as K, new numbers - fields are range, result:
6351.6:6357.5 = 1.74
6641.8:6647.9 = 2.02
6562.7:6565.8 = 2.59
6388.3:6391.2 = 1.68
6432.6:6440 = 2.06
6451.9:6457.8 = 2.32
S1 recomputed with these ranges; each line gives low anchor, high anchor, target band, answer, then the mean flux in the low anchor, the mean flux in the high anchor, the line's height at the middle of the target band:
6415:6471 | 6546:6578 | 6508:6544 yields -4.57 angstroms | 2.18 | 2.5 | 2.41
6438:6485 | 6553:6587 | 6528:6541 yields -2.43 angstroms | 2.31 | 2.46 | 2.41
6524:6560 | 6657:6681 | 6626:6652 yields 0.65 angstroms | 2.72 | 1.84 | 2.05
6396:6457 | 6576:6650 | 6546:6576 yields -4.42 angstroms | 2.1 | 2.23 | 2.19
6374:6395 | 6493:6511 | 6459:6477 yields -1.65 angstroms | 1.69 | 2.4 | 2.2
